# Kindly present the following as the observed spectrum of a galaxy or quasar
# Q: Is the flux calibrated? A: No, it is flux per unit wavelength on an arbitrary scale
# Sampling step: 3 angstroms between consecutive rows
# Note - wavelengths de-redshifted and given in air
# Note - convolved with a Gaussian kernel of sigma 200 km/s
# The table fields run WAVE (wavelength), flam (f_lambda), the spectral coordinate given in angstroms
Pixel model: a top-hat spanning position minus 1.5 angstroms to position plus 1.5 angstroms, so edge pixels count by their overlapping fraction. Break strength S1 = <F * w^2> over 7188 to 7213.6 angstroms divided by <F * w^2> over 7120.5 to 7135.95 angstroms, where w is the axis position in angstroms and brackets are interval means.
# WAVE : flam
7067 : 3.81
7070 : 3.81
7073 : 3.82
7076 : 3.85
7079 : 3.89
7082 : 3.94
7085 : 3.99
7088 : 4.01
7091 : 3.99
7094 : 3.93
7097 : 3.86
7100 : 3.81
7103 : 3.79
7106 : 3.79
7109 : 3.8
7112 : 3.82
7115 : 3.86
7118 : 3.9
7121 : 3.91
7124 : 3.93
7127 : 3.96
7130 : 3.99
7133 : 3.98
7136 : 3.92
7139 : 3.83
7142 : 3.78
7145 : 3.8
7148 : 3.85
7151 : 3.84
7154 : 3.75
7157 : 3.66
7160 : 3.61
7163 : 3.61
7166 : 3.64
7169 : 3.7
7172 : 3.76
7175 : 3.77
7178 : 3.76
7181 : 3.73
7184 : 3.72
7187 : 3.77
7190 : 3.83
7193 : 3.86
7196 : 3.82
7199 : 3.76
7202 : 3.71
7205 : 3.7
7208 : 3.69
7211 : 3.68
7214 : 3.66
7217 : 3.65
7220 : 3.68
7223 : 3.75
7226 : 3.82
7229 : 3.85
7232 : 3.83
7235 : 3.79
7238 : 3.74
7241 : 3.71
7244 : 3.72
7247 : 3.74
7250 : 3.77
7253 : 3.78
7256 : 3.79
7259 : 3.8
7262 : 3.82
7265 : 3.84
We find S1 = 1.0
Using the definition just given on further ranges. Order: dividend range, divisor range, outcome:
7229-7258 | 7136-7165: 1.03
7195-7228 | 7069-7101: 0.99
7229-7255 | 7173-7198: 1.01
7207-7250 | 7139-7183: 1.02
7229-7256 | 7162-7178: 1.04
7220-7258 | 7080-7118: 1.01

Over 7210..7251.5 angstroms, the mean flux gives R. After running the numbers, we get 3.74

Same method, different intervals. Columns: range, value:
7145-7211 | 3.74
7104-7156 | 3.86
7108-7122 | 3.86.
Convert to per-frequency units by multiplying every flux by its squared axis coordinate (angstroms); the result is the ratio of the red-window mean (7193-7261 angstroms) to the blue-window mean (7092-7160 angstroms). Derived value 1.00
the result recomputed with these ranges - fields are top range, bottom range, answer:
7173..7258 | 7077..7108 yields 1.00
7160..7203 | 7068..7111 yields 0.99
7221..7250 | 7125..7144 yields 0.99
